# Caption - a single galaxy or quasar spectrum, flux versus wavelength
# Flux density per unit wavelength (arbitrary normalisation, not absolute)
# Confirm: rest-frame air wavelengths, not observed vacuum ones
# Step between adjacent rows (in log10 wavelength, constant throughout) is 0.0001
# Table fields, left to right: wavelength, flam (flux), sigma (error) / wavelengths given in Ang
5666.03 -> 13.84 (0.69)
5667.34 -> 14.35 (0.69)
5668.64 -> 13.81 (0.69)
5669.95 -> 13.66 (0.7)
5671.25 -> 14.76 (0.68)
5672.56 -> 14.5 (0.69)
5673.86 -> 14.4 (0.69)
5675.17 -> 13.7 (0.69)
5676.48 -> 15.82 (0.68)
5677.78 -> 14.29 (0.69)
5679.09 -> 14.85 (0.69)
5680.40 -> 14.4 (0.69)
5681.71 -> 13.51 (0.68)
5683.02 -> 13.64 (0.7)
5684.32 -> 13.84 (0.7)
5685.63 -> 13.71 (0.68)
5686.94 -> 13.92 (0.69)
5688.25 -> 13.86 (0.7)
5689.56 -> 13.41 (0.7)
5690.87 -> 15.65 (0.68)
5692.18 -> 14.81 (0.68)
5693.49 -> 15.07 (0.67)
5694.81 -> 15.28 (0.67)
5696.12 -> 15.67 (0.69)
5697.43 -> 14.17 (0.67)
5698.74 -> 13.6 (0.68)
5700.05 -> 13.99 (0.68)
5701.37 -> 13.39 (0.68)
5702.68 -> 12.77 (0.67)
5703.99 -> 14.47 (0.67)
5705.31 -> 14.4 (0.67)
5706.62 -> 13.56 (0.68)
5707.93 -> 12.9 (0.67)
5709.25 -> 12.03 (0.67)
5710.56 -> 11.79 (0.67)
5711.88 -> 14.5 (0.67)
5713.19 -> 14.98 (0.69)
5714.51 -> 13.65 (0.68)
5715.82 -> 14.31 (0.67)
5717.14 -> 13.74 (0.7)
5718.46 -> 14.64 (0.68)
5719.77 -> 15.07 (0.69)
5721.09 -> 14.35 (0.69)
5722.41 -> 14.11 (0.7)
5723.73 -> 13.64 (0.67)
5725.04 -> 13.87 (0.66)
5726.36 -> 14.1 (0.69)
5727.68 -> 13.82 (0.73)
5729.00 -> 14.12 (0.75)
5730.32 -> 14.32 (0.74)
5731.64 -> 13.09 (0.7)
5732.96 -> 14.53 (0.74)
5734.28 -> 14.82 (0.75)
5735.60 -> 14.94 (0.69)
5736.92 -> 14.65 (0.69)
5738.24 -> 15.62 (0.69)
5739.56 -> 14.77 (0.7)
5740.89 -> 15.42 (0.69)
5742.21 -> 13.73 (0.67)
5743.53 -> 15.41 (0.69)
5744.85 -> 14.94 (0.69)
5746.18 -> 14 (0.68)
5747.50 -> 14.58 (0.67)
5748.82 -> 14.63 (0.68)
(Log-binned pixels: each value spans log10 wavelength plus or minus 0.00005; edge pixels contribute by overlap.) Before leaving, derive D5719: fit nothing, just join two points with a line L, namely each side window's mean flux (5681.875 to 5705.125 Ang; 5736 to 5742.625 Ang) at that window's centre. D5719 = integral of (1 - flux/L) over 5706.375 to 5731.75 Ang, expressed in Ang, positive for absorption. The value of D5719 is 1.3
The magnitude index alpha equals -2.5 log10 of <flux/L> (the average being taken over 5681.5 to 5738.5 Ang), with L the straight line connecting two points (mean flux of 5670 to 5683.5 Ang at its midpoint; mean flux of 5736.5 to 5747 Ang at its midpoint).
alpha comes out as 0.04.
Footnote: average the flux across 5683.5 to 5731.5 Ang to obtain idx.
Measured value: 14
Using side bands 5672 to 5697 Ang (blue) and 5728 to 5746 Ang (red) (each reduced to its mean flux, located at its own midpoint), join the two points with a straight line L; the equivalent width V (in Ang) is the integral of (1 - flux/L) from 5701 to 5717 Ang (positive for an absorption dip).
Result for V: 1.0 Ang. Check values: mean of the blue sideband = 14.4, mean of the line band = 13.6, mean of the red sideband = 14.6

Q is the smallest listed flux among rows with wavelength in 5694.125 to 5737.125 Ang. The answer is 11.79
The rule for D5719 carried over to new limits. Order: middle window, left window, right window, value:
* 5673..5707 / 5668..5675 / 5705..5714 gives -1.1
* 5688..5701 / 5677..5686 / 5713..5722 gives -0.3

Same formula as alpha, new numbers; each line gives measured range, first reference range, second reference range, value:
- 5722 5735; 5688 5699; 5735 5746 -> 0.06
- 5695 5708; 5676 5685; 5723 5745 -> 0.03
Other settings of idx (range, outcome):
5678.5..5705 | 14.2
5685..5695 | 14.4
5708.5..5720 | 13.8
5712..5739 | 14.3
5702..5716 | 13.6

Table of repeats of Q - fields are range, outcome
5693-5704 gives 12.77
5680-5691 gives 13.41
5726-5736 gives 13.09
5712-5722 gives 13.65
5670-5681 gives 13.7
